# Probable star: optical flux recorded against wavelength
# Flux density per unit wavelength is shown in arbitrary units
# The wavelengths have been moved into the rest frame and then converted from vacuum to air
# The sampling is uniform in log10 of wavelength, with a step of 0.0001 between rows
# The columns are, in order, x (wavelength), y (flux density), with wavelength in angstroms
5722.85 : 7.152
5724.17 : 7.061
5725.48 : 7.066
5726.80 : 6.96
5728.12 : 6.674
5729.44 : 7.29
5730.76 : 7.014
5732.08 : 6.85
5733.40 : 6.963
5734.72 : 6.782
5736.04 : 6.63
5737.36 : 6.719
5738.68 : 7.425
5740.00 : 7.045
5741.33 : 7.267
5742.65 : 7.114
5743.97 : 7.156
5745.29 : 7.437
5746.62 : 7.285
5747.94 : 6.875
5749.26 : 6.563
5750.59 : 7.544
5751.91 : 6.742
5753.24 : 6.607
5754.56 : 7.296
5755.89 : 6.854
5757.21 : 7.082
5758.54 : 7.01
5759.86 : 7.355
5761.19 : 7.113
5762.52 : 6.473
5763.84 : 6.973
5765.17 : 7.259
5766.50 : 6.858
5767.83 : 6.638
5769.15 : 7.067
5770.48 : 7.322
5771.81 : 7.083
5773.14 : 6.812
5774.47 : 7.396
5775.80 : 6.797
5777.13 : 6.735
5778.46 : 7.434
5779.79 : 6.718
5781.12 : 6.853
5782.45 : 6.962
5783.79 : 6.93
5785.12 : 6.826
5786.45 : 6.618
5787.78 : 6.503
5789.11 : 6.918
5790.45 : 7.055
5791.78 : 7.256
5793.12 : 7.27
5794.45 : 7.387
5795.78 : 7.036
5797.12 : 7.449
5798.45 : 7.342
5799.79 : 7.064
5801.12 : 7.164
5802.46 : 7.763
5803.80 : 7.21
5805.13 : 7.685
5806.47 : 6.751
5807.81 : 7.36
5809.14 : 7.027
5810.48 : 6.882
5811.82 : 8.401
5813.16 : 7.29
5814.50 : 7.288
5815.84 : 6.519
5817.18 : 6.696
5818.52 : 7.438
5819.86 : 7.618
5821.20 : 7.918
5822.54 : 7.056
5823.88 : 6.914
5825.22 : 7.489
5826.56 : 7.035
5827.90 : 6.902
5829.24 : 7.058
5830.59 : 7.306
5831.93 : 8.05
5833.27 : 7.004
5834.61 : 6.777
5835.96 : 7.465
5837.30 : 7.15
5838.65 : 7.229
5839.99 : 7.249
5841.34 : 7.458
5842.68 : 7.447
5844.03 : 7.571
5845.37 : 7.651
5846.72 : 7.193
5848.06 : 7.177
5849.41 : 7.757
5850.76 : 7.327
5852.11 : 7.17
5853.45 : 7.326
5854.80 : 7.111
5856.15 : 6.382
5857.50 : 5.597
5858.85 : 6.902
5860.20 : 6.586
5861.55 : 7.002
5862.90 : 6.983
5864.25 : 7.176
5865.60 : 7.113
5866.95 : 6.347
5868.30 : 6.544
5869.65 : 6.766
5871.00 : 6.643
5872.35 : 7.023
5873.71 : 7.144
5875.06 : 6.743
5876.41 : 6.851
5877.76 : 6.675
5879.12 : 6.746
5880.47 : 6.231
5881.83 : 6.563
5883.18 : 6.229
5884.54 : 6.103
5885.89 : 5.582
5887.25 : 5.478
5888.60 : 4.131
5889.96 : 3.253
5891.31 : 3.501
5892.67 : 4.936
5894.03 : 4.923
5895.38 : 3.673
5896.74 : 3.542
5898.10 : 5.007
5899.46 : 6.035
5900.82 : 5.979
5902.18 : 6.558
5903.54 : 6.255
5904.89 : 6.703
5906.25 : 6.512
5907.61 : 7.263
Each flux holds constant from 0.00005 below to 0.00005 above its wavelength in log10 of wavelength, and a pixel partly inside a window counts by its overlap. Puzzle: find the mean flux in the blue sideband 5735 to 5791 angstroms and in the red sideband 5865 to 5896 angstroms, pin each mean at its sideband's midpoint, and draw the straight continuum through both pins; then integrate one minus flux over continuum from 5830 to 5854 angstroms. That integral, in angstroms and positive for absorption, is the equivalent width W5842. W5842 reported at -4.3 angstroms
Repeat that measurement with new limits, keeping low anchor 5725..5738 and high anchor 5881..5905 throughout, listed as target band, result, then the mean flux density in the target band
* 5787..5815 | -4.86 angstroms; 7.24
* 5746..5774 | -1.69 angstroms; 6.99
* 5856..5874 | -4.00 angstroms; 6.73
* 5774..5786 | -1.05 angstroms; 6.95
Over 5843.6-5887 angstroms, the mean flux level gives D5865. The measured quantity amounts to 6.8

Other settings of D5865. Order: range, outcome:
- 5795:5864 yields 7.2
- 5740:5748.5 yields 7.18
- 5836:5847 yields 7.38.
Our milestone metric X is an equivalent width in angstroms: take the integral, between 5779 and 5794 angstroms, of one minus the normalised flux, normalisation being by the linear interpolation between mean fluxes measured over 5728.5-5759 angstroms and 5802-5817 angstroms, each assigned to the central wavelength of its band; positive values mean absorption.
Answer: 0.6 angstroms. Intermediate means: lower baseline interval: 7.02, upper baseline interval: 7.26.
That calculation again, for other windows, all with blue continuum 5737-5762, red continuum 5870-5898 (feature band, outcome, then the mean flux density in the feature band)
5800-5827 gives -3.8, 7.27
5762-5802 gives -1.8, 7.01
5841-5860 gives -3.7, 7.13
